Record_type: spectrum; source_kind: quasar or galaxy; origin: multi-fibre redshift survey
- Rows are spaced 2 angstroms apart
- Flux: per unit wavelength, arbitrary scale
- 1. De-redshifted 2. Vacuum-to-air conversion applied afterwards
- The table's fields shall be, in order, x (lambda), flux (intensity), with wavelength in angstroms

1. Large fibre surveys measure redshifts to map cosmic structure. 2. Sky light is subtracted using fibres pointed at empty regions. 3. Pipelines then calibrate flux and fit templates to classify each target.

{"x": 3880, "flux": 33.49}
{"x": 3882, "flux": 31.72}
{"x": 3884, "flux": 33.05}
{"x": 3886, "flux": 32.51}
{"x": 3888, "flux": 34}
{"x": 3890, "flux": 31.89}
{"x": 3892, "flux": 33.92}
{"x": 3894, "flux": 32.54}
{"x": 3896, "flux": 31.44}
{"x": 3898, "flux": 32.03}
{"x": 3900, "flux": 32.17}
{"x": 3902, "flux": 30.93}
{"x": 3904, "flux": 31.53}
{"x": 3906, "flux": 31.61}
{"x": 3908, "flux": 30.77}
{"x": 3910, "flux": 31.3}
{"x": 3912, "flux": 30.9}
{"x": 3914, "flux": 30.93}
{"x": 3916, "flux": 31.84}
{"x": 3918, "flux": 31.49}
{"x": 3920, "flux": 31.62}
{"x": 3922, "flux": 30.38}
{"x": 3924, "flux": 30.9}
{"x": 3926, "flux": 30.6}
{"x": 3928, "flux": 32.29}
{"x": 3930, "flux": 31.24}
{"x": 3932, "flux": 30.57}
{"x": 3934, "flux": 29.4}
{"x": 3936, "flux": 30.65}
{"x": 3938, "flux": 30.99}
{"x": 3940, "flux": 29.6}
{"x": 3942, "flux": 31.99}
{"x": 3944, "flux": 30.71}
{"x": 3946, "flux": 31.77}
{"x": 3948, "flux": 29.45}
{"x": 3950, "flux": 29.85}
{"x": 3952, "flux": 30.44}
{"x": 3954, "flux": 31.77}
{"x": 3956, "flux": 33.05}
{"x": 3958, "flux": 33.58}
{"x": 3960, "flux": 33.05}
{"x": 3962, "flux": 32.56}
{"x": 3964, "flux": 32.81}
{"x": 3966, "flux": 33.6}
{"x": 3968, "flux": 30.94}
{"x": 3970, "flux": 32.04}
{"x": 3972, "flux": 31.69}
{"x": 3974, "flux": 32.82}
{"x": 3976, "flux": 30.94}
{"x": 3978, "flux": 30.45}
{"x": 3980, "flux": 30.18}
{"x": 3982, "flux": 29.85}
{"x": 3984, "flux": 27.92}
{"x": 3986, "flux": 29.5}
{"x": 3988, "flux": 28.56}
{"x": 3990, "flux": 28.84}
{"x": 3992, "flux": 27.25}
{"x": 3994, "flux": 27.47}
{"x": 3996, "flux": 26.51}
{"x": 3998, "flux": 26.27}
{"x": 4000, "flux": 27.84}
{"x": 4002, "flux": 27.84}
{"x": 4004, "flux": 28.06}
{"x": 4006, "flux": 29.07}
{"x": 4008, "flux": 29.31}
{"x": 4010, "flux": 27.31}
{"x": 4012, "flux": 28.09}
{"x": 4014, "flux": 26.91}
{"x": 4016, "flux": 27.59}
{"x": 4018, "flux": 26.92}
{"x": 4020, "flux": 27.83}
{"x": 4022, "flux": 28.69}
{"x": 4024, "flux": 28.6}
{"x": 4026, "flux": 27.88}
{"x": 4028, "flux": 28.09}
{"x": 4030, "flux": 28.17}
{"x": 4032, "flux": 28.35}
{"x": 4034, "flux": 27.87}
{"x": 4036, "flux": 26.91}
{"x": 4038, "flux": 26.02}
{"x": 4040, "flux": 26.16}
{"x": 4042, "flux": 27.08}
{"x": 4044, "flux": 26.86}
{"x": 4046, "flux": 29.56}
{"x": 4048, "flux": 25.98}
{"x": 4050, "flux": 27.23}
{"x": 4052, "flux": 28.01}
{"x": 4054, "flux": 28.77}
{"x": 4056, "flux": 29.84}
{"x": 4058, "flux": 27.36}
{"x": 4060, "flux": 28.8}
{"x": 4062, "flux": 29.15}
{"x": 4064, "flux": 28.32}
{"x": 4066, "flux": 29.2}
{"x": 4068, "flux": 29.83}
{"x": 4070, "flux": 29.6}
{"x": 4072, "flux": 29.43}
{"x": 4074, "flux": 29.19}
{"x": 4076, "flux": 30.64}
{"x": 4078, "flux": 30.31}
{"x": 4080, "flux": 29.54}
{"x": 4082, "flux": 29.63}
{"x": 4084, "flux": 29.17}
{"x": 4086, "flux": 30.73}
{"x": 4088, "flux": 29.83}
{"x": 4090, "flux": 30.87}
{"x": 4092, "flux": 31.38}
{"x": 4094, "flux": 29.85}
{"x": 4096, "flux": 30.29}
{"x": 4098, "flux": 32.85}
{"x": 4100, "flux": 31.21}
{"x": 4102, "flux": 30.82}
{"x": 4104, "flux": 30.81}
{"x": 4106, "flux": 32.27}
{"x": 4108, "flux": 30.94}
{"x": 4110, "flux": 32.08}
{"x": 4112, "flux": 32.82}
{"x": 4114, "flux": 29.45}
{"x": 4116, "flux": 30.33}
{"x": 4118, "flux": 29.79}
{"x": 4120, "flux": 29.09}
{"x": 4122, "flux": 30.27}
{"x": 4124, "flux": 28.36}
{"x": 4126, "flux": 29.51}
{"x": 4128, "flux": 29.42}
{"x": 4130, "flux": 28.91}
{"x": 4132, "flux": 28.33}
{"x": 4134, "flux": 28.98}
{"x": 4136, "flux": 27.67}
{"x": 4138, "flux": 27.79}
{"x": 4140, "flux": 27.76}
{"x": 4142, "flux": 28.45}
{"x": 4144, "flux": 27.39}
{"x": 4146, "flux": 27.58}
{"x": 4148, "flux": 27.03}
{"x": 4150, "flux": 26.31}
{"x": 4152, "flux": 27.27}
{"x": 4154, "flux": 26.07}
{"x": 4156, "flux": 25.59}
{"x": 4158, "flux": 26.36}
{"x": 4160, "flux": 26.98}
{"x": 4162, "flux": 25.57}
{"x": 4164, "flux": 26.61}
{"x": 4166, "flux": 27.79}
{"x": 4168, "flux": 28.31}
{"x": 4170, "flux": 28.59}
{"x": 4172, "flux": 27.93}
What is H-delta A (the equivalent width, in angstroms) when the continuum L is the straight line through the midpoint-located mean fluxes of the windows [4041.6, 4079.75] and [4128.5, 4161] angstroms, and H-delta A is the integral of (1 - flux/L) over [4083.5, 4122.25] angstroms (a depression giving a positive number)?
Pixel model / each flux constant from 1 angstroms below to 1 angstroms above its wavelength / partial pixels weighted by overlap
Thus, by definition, -3.71 angstroms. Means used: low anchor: 28.7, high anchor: 27.4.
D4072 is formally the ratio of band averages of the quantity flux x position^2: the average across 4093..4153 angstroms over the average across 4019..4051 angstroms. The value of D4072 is 1.1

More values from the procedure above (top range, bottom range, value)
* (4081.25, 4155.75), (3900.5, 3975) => 1.03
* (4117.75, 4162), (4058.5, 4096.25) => 0.97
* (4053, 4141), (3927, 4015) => 1.05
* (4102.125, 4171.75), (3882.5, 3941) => 1.01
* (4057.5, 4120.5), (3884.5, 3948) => 1.05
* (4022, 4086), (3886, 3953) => 0.97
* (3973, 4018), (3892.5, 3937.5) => 0.95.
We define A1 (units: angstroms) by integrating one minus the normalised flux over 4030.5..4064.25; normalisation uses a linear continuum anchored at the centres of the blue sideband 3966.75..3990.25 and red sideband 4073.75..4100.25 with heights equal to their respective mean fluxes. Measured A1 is 2.9 angstroms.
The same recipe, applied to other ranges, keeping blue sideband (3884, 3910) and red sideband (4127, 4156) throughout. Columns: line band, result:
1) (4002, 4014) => 0.8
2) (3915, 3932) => 0.2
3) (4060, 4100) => -1.6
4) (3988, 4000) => 1.2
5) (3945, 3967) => -0.7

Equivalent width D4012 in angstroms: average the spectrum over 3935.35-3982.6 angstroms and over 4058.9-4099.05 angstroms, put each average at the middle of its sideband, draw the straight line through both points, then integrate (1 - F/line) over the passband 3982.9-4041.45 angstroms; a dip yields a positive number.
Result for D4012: 5.7 angstroms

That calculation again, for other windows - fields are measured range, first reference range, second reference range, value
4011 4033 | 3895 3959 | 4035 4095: 1.2 angstroms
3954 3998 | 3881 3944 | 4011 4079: -0.9 angstroms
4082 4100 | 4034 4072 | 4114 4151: -1.5 angstroms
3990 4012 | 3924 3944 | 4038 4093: 1.5 angstroms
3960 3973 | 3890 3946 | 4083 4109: -0.5 angstroms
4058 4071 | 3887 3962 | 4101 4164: 0.3 angstroms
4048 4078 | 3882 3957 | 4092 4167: 0.8 angstroms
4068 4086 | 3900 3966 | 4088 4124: 0.7 angstroms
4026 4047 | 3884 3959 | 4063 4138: 2.1 angstroms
